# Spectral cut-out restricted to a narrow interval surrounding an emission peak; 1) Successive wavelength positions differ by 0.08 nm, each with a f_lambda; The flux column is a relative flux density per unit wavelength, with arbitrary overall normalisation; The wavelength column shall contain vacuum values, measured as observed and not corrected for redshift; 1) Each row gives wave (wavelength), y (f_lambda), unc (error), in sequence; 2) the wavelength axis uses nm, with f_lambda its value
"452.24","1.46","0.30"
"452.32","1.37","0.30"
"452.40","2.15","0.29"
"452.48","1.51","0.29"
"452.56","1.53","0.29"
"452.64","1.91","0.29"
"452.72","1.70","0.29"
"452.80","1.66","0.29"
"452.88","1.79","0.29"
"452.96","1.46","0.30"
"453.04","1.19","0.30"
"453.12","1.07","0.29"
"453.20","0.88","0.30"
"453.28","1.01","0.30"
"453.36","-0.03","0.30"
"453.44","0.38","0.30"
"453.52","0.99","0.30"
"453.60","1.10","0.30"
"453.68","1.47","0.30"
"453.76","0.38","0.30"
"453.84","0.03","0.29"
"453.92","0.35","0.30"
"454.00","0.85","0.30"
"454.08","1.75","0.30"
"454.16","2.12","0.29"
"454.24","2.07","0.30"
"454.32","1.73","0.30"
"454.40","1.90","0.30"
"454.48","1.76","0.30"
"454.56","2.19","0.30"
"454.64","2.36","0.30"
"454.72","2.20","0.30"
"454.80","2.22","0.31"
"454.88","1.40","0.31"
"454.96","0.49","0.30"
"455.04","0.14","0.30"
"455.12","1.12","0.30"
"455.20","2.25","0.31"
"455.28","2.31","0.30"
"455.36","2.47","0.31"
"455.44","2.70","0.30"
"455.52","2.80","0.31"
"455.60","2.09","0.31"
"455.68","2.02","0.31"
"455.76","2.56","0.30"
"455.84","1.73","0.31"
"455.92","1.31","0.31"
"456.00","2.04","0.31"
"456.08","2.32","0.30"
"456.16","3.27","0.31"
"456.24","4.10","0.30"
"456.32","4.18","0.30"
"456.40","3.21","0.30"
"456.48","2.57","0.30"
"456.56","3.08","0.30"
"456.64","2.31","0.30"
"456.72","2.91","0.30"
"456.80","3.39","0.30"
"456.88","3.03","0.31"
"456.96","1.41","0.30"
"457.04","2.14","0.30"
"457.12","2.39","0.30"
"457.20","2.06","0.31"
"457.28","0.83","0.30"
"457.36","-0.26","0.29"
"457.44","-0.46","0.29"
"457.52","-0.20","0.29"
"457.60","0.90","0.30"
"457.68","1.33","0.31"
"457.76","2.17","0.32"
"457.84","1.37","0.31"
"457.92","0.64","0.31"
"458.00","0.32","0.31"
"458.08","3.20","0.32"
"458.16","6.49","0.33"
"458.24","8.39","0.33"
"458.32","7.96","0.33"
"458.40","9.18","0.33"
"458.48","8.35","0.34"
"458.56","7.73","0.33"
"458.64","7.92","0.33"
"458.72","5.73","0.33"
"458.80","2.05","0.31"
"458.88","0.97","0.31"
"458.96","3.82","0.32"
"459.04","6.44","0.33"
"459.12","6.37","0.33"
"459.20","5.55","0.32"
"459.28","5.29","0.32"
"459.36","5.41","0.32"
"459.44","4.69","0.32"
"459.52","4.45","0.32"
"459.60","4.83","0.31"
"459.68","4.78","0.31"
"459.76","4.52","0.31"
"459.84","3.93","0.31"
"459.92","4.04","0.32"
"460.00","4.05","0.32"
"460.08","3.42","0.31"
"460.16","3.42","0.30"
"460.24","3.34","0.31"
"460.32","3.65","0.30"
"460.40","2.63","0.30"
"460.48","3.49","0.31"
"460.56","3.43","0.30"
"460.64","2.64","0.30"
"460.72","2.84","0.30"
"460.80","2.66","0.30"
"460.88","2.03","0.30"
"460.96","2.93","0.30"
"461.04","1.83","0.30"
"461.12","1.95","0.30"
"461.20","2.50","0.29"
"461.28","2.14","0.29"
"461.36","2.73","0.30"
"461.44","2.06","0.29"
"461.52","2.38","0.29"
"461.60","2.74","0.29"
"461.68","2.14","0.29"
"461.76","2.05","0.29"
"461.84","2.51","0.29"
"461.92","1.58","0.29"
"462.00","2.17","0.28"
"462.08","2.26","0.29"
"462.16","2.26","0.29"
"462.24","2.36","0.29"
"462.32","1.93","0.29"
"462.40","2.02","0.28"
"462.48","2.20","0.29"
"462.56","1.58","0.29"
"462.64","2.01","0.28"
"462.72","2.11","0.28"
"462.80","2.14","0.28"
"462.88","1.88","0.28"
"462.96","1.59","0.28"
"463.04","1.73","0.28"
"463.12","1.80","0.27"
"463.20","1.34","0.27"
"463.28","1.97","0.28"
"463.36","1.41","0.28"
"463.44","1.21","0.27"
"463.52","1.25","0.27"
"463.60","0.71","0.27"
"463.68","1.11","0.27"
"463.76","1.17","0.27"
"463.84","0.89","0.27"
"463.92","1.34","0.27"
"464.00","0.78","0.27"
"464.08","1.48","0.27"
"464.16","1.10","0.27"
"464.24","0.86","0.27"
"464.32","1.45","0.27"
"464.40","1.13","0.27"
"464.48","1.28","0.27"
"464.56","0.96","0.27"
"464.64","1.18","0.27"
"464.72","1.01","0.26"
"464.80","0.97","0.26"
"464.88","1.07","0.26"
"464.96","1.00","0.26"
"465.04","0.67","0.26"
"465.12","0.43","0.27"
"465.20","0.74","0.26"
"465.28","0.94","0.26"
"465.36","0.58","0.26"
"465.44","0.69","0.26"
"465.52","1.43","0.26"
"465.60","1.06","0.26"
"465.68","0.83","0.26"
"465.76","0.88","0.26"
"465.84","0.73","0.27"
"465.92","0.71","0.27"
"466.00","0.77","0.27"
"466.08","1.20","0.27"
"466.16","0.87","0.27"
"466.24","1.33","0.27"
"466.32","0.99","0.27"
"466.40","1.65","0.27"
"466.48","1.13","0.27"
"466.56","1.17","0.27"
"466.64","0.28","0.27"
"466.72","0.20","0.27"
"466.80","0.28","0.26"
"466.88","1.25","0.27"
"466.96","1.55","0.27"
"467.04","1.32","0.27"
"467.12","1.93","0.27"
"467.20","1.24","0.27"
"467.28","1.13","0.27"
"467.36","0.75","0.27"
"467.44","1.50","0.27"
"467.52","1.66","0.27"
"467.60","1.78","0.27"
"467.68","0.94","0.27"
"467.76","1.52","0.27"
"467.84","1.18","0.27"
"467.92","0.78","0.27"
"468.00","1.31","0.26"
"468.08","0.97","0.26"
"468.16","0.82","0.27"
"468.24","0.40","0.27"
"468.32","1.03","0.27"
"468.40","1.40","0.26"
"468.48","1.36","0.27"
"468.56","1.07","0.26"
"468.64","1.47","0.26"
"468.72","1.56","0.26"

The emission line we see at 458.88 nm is Lyman alpha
